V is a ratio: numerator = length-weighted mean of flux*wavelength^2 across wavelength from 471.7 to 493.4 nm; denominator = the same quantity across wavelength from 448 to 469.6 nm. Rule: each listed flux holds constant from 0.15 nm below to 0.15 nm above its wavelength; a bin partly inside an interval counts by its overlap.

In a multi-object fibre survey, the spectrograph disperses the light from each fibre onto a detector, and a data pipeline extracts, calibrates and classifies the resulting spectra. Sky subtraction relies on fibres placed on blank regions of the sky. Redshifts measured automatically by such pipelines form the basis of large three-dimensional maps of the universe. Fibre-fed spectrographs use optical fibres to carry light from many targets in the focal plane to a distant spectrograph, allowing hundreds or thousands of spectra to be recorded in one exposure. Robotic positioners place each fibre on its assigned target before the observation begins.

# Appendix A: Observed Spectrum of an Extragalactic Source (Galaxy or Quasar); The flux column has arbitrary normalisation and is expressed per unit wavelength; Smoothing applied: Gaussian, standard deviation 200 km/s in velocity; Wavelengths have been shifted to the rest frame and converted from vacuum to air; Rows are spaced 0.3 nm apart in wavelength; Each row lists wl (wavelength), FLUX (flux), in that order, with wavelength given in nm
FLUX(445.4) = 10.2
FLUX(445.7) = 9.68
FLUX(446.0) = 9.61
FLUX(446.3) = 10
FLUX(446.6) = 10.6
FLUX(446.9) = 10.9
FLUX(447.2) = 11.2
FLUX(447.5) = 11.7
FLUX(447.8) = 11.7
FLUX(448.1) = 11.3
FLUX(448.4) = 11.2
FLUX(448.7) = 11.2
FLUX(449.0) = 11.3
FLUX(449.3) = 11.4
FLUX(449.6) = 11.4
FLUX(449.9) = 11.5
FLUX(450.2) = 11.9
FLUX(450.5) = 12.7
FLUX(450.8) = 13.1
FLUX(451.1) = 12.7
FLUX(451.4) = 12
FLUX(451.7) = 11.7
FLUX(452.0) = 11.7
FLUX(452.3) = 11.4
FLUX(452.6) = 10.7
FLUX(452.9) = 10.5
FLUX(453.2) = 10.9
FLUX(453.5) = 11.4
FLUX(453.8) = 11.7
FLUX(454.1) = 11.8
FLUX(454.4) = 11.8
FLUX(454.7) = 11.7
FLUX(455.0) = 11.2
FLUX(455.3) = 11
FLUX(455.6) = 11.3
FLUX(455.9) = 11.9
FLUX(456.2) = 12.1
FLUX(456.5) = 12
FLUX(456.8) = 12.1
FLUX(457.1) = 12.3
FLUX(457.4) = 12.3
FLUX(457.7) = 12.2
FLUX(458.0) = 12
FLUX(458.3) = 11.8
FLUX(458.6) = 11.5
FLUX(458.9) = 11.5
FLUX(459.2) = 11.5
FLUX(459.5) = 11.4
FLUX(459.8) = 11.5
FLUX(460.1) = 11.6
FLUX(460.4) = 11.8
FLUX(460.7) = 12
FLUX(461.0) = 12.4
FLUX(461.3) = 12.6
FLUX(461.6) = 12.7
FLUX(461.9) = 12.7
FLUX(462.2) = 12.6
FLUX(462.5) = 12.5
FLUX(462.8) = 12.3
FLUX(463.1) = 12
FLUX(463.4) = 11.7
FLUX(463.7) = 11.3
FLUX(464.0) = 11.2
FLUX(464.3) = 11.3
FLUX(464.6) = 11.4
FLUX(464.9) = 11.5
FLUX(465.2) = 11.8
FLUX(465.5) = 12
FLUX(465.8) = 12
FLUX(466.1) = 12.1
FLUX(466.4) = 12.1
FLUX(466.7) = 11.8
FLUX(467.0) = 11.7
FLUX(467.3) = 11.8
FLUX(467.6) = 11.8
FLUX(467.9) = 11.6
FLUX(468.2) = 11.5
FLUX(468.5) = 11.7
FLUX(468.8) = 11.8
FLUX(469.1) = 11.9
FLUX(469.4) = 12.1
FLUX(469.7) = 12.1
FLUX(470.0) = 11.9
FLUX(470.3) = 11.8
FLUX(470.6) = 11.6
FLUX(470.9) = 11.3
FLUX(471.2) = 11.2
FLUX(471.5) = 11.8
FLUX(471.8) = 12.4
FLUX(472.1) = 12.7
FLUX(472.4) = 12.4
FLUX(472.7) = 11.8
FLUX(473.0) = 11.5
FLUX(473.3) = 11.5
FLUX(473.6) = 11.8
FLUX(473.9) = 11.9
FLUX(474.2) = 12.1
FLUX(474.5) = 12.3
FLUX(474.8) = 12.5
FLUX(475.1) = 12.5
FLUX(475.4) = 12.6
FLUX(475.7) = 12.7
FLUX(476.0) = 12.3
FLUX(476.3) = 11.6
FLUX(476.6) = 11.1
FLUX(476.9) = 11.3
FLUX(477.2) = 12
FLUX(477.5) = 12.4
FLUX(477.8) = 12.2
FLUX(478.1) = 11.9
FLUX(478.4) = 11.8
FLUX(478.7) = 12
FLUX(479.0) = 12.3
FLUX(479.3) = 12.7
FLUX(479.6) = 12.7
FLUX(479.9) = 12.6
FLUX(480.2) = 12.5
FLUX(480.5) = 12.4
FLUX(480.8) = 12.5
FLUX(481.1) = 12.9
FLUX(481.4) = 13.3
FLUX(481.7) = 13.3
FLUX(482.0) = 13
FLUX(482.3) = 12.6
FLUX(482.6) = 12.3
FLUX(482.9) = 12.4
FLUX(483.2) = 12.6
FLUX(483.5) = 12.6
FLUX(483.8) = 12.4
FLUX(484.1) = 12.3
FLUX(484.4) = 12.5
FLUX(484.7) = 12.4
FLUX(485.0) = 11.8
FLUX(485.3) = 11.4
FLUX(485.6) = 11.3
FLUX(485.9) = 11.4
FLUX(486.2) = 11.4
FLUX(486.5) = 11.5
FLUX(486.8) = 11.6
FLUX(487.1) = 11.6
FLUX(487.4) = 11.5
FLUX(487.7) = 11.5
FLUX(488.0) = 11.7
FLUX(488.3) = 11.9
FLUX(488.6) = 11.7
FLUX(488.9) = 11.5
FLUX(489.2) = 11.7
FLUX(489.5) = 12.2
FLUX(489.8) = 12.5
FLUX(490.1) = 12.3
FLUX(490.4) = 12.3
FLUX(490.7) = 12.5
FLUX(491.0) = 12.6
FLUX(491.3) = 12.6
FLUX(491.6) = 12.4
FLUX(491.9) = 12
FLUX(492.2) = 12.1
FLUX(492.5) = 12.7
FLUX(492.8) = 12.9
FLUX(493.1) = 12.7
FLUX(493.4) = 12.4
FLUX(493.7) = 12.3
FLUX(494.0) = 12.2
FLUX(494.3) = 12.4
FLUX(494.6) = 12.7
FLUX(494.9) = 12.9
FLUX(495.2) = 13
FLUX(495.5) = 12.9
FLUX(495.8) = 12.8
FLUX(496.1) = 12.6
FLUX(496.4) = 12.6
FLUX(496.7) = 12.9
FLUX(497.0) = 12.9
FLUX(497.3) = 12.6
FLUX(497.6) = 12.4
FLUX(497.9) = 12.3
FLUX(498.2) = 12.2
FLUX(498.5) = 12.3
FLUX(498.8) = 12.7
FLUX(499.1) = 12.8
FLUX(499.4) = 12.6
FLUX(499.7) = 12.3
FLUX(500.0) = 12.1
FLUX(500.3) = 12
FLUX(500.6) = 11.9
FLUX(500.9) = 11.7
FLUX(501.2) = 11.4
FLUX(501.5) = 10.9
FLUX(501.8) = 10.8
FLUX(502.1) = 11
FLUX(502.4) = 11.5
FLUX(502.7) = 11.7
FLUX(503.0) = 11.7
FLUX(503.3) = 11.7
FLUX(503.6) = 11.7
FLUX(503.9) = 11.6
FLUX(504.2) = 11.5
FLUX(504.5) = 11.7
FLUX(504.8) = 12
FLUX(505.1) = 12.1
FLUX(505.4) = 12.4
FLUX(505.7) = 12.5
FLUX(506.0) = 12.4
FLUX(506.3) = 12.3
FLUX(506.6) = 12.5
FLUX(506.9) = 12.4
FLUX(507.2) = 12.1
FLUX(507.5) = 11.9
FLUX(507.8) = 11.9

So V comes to 1.14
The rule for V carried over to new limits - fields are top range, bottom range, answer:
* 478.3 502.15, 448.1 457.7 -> 1.23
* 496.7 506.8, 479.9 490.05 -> 1.06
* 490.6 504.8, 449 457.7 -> 1.26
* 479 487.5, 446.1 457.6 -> 1.21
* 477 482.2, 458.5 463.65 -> 1.13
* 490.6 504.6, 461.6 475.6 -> 1.15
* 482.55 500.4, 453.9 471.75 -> 1.17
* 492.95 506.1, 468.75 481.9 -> 1.11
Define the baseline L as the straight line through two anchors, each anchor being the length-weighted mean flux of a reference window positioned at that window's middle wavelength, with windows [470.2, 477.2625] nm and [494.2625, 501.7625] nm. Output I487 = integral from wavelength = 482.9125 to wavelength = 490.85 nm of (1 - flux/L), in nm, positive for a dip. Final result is 0.16 nm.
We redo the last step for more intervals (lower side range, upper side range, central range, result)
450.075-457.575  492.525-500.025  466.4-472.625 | 0.11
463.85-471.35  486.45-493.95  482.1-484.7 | -0.10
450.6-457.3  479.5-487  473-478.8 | 0.06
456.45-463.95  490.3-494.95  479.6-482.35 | -0.11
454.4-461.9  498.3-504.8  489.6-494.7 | -0.27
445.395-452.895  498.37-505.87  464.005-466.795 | -0.06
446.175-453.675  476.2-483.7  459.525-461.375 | -0.02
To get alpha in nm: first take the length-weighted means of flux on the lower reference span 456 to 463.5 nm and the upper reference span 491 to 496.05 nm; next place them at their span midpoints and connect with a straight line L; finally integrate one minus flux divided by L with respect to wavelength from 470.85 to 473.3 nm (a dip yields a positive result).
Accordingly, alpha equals 0.07 nm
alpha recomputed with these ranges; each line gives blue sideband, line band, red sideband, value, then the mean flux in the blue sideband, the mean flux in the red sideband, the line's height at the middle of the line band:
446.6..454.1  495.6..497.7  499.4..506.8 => -0.16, 11.5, 11.8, 11.8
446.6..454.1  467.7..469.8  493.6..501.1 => 0.02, 11.5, 12.5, 11.9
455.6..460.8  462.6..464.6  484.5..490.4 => 0.03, 11.8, 11.8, 11.8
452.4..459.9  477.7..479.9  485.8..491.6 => -0.08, 11.6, 11.9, 11.8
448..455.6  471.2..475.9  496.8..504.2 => -0.16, 11.6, 11.9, 11.7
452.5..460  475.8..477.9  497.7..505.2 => -0.02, 11.6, 11.8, 11.7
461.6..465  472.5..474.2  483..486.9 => 0.02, 11.9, 11.9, 11.9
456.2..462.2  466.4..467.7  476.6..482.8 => 0.04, 12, 12.4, 12.2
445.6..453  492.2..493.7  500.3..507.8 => -0.11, 11.3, 11.8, 11.7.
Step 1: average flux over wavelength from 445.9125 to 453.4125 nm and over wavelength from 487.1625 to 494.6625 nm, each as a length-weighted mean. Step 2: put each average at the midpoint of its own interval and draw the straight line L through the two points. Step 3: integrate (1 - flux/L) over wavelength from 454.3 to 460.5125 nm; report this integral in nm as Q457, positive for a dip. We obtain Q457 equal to -0.11 nm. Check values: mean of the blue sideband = 11.4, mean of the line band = 11.7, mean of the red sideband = 12.2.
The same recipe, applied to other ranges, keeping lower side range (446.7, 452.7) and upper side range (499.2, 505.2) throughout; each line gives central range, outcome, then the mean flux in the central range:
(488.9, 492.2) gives -0.163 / 12.3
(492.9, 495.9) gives -0.241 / 12.6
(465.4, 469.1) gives -0.054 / 11.8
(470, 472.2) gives -0.029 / 11.8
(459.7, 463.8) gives -0.172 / 12.1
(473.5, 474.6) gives -0.034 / 12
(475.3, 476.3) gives -0.062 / 12.4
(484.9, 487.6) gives 0.043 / 11.5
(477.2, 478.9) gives -0.057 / 12.1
